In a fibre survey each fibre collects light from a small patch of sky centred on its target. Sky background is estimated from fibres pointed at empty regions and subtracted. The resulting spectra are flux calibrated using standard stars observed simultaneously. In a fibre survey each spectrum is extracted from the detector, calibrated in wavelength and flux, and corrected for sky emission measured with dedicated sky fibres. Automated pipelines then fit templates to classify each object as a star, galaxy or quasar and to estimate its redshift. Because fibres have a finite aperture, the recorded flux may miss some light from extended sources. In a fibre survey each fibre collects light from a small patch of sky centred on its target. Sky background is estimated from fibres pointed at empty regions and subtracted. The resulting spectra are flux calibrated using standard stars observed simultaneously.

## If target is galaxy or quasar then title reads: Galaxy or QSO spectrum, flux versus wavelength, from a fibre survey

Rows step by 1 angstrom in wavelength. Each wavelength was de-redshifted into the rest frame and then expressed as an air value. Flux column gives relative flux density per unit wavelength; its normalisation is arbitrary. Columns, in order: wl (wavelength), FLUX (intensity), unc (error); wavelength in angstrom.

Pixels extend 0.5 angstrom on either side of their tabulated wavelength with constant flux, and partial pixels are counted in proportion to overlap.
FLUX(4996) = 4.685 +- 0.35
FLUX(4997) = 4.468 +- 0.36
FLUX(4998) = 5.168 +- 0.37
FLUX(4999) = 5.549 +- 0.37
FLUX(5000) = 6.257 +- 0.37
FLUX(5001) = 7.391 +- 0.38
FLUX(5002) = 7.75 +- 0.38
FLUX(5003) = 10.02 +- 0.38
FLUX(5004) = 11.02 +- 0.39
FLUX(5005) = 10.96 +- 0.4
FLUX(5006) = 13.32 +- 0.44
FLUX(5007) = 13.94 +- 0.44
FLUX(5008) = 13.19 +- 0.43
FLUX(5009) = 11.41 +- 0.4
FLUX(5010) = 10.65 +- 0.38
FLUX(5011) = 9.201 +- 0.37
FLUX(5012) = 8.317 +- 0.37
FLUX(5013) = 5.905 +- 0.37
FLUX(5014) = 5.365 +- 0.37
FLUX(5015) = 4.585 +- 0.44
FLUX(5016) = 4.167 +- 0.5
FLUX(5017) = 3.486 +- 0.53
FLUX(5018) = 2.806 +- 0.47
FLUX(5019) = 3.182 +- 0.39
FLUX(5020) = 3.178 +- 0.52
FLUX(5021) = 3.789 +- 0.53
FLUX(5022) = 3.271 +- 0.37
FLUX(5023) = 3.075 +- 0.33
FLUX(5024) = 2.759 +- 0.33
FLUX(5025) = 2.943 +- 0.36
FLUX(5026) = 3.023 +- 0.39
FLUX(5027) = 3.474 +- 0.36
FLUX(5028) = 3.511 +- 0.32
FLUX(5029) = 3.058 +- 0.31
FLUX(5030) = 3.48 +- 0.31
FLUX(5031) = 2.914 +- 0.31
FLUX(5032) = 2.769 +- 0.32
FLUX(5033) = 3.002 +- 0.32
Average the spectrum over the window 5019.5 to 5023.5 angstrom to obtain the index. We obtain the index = 3.33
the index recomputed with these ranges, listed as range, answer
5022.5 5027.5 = 3.05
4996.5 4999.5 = 5.06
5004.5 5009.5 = 12.6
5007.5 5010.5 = 11.8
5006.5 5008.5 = 13.6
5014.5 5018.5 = 3.76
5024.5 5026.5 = 2.98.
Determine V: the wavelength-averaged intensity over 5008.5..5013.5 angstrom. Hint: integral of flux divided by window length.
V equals 9.1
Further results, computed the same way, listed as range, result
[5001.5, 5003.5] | 8.88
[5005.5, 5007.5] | 13.6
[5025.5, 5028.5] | 3.34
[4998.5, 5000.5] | 5.9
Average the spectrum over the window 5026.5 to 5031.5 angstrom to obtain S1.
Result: 3.29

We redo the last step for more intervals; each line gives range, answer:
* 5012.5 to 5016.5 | 5.01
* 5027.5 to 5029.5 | 3.28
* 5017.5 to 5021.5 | 3.24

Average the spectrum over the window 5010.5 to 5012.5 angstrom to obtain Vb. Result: 8.76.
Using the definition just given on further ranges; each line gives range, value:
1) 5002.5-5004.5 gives 10.5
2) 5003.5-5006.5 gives 11.8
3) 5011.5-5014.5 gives 6.53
